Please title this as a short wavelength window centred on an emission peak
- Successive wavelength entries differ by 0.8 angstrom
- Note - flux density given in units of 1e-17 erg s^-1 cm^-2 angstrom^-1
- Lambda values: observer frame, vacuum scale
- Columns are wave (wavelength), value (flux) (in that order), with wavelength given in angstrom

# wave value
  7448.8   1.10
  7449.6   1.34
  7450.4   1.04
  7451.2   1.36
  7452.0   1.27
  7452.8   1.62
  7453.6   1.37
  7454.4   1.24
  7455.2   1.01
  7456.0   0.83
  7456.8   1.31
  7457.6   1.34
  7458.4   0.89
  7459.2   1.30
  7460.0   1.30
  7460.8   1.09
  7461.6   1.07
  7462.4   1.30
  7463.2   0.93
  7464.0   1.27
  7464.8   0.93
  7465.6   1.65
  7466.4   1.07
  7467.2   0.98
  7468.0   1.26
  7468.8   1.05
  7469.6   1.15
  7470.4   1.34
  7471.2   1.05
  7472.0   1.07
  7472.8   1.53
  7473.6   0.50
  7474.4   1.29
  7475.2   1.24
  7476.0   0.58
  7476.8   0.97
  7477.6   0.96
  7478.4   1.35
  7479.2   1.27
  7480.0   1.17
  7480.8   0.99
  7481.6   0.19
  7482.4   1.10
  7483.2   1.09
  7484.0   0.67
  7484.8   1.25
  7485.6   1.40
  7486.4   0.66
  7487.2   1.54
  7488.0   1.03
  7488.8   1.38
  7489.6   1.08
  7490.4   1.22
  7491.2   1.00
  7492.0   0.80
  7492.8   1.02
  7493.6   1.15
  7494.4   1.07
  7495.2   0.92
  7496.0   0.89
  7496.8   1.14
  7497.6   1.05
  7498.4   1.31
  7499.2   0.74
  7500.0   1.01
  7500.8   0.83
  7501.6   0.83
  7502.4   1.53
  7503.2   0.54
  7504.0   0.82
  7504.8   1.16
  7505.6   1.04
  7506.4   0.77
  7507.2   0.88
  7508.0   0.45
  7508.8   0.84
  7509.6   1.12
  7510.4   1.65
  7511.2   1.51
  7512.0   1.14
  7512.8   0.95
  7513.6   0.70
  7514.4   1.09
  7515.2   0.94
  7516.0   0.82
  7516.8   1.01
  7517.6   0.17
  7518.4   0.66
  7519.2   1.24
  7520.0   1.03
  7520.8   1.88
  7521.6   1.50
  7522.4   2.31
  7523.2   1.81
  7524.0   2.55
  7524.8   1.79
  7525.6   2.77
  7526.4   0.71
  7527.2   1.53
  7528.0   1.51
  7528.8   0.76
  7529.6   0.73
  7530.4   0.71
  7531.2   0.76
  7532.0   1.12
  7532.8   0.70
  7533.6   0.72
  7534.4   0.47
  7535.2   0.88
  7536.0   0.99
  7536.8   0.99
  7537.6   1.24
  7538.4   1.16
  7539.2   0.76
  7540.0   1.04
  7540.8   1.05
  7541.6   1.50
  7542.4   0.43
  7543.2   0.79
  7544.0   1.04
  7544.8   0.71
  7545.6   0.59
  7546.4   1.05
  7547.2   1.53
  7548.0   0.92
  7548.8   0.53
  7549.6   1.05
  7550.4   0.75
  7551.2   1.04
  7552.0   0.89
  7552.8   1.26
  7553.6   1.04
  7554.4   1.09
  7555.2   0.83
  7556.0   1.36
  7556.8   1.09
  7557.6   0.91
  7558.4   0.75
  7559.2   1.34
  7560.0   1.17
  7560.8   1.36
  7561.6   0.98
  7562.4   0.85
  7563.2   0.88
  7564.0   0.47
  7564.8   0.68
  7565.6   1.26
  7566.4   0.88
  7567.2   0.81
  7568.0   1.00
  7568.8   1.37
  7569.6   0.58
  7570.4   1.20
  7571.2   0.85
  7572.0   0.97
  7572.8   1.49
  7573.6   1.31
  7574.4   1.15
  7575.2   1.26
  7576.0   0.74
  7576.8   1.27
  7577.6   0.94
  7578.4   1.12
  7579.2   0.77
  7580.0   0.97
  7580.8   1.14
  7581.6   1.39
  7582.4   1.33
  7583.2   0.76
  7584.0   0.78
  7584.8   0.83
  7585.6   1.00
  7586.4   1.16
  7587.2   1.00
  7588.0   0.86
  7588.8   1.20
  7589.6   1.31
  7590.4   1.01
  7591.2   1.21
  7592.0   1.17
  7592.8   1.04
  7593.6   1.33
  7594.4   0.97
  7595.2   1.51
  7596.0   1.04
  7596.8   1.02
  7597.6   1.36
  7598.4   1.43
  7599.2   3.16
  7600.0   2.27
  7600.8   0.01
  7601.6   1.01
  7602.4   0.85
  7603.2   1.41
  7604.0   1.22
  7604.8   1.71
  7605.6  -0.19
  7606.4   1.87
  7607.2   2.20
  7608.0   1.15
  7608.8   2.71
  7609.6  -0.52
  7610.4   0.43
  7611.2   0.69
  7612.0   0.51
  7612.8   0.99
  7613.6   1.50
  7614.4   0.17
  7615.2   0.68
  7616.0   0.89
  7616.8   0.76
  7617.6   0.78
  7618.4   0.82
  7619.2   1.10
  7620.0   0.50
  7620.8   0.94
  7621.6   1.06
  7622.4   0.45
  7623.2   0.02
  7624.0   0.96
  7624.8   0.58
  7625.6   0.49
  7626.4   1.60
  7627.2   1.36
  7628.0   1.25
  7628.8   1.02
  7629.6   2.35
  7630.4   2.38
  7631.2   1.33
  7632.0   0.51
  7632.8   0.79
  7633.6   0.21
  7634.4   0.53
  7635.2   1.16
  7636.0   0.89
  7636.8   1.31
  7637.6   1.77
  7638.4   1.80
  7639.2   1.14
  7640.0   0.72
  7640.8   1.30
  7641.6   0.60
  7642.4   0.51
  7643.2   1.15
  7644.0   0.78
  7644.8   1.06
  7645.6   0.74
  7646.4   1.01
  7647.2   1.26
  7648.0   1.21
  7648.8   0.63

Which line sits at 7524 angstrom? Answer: H-beta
